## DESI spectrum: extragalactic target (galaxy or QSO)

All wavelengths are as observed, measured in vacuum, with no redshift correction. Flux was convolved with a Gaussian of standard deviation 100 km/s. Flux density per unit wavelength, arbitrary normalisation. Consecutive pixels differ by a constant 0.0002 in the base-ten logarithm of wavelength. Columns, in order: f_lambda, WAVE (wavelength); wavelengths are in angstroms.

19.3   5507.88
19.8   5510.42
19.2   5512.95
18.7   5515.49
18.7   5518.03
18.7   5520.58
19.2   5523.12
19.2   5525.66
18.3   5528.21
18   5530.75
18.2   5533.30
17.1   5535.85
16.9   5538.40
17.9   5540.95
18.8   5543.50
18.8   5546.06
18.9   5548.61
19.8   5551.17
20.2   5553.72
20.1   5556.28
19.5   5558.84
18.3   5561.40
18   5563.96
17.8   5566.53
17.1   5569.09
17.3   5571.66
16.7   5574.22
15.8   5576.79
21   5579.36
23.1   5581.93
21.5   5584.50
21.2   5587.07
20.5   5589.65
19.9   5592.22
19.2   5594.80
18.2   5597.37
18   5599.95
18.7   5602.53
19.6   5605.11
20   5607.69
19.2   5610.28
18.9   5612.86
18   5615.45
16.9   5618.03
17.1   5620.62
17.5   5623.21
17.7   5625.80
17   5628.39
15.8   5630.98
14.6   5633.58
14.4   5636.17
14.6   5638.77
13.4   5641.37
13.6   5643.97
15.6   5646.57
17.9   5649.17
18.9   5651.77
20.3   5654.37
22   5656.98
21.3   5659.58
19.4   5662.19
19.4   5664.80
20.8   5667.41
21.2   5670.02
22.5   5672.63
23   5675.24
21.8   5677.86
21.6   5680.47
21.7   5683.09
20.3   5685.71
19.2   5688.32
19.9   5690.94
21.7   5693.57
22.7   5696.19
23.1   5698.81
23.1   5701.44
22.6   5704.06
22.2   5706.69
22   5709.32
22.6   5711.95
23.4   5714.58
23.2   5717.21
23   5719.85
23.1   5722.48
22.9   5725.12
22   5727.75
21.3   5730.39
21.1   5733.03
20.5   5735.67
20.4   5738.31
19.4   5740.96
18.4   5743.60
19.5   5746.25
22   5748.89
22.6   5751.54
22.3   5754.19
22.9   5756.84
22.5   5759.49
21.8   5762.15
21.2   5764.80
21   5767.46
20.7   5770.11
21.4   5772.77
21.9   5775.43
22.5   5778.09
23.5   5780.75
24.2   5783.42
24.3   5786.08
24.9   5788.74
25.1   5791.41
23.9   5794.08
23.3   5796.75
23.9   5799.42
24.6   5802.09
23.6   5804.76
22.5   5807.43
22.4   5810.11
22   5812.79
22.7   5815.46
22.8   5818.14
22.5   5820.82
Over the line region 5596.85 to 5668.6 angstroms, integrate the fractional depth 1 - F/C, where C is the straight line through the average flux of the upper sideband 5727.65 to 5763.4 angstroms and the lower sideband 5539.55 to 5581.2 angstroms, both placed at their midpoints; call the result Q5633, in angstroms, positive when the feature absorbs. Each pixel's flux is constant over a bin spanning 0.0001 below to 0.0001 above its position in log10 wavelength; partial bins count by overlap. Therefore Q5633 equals 6.5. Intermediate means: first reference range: 18.6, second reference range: 21.2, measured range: 17.8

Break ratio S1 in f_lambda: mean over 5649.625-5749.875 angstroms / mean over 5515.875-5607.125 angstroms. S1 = 1.13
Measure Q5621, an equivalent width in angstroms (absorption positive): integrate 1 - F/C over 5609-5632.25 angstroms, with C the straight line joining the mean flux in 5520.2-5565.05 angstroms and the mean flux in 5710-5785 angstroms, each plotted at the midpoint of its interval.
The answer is 2.70 angstroms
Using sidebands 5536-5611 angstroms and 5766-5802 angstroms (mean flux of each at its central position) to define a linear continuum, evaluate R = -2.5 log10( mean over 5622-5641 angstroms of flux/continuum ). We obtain 0.26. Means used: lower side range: 19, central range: 15.8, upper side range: 23.2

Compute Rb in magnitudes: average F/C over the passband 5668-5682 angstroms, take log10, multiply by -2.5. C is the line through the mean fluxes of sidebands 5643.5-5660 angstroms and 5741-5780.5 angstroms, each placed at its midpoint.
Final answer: -0.14 mag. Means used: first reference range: 18.6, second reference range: 21.5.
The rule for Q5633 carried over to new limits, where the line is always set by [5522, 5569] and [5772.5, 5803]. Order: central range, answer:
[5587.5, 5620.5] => 1.5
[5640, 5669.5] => 3.4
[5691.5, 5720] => -0.8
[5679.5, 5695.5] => 0.6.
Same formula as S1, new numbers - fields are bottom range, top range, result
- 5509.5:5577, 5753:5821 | 1.24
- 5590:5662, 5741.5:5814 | 1.27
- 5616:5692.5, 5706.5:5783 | 1.17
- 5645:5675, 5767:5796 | 1.16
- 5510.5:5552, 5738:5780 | 1.15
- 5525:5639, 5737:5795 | 1.20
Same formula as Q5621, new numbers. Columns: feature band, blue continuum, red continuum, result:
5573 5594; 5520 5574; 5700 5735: -0.7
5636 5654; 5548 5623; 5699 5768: 3.9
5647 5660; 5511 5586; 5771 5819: 0.6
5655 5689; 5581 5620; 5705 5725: 0.7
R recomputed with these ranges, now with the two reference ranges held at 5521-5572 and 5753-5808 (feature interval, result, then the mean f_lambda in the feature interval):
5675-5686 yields -0.031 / 21.7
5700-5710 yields -0.049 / 22.5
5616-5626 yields 0.152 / 17.3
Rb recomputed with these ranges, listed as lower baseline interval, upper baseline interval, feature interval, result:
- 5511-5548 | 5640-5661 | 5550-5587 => -0.05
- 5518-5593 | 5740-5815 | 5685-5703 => -0.02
